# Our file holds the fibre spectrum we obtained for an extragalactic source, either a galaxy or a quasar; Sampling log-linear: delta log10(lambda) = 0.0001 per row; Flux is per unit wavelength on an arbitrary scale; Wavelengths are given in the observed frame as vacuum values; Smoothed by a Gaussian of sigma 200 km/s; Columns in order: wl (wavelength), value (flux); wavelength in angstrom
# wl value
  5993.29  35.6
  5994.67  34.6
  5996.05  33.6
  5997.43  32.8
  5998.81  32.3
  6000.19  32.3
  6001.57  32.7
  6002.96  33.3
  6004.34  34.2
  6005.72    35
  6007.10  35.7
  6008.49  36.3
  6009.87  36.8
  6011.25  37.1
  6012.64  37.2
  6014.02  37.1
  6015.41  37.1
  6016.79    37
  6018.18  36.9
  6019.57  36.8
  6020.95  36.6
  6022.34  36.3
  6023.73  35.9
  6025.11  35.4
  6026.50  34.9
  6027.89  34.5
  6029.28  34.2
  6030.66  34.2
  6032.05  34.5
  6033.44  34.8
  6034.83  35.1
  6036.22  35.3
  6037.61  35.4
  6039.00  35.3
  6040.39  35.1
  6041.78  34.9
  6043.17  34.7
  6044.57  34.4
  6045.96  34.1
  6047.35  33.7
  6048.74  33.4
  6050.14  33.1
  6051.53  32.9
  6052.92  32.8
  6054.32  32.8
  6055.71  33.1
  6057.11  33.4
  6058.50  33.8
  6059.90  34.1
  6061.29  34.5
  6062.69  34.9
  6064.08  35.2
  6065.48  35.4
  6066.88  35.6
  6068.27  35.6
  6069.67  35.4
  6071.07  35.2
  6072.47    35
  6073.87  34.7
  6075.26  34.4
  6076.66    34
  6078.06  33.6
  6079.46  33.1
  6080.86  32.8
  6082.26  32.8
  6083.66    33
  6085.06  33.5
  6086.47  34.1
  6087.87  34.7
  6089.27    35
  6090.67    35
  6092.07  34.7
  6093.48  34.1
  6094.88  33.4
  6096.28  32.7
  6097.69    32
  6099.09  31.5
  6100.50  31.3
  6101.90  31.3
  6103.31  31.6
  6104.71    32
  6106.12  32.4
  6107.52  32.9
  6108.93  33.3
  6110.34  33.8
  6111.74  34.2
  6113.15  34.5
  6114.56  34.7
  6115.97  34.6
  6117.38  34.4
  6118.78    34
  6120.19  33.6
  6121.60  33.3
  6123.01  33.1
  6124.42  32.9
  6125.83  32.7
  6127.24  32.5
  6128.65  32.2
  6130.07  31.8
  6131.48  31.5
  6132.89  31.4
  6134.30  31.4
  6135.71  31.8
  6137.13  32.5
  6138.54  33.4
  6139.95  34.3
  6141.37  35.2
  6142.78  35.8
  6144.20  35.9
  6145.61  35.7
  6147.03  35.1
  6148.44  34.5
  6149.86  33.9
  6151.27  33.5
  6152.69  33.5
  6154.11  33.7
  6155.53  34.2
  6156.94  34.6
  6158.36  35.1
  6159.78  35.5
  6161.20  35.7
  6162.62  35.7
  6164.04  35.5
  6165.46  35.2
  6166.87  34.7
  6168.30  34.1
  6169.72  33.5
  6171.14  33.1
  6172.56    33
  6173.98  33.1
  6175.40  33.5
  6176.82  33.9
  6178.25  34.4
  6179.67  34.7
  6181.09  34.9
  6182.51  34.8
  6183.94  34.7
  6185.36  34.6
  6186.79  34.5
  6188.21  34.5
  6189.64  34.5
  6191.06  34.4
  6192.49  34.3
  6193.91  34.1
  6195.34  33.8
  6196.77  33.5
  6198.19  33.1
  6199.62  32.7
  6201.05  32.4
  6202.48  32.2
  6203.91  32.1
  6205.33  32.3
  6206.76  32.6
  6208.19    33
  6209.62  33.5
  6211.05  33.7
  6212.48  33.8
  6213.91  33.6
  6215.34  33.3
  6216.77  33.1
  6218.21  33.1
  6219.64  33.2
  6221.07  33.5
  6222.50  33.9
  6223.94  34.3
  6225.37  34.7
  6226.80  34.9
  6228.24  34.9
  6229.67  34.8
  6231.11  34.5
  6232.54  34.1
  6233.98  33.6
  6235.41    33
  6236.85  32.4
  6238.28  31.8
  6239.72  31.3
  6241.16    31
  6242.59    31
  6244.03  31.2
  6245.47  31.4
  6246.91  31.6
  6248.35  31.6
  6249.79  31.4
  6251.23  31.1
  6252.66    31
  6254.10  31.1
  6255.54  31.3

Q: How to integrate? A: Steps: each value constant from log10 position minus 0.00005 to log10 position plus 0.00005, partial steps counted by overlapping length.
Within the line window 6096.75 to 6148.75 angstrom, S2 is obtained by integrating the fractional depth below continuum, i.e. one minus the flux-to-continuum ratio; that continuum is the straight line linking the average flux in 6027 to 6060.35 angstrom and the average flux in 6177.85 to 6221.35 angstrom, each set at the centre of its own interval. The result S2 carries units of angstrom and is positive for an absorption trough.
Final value 1.0 angstrom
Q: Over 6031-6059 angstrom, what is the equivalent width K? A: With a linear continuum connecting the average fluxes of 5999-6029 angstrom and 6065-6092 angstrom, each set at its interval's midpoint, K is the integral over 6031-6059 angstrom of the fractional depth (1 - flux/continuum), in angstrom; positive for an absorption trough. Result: 0.70 angstrom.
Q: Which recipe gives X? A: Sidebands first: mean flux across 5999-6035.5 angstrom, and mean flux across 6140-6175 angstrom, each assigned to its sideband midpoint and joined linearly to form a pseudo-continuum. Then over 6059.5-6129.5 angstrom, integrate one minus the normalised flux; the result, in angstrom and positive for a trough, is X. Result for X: 2.49 angstrom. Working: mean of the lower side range 35.4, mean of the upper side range 34.6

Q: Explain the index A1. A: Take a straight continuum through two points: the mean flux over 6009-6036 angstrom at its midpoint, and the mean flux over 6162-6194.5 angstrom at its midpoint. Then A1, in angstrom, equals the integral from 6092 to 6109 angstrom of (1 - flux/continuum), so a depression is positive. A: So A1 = 1.3 angstrom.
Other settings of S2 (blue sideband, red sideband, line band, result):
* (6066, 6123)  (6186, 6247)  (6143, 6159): -0.5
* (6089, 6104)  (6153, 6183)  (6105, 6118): -0.2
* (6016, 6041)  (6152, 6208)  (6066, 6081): 0.2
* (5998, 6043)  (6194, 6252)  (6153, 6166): -0.5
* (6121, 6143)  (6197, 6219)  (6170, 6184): -0.4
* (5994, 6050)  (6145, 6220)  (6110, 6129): 0.4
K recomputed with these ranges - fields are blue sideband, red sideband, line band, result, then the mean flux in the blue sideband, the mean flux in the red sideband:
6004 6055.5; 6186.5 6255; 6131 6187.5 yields -0.8 angstrom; 35.2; 33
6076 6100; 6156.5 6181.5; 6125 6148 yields 0.5 angstrom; 33.5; 34.4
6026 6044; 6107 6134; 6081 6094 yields -0.1 angstrom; 34.8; 33.2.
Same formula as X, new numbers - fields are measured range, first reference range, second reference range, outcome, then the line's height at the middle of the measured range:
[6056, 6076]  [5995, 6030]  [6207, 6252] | -0.03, 34.7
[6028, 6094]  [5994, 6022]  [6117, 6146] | 0.26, 34.4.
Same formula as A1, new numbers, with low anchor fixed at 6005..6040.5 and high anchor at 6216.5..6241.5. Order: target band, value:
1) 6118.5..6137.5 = 1.2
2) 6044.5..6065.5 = 1.0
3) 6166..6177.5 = 0.2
